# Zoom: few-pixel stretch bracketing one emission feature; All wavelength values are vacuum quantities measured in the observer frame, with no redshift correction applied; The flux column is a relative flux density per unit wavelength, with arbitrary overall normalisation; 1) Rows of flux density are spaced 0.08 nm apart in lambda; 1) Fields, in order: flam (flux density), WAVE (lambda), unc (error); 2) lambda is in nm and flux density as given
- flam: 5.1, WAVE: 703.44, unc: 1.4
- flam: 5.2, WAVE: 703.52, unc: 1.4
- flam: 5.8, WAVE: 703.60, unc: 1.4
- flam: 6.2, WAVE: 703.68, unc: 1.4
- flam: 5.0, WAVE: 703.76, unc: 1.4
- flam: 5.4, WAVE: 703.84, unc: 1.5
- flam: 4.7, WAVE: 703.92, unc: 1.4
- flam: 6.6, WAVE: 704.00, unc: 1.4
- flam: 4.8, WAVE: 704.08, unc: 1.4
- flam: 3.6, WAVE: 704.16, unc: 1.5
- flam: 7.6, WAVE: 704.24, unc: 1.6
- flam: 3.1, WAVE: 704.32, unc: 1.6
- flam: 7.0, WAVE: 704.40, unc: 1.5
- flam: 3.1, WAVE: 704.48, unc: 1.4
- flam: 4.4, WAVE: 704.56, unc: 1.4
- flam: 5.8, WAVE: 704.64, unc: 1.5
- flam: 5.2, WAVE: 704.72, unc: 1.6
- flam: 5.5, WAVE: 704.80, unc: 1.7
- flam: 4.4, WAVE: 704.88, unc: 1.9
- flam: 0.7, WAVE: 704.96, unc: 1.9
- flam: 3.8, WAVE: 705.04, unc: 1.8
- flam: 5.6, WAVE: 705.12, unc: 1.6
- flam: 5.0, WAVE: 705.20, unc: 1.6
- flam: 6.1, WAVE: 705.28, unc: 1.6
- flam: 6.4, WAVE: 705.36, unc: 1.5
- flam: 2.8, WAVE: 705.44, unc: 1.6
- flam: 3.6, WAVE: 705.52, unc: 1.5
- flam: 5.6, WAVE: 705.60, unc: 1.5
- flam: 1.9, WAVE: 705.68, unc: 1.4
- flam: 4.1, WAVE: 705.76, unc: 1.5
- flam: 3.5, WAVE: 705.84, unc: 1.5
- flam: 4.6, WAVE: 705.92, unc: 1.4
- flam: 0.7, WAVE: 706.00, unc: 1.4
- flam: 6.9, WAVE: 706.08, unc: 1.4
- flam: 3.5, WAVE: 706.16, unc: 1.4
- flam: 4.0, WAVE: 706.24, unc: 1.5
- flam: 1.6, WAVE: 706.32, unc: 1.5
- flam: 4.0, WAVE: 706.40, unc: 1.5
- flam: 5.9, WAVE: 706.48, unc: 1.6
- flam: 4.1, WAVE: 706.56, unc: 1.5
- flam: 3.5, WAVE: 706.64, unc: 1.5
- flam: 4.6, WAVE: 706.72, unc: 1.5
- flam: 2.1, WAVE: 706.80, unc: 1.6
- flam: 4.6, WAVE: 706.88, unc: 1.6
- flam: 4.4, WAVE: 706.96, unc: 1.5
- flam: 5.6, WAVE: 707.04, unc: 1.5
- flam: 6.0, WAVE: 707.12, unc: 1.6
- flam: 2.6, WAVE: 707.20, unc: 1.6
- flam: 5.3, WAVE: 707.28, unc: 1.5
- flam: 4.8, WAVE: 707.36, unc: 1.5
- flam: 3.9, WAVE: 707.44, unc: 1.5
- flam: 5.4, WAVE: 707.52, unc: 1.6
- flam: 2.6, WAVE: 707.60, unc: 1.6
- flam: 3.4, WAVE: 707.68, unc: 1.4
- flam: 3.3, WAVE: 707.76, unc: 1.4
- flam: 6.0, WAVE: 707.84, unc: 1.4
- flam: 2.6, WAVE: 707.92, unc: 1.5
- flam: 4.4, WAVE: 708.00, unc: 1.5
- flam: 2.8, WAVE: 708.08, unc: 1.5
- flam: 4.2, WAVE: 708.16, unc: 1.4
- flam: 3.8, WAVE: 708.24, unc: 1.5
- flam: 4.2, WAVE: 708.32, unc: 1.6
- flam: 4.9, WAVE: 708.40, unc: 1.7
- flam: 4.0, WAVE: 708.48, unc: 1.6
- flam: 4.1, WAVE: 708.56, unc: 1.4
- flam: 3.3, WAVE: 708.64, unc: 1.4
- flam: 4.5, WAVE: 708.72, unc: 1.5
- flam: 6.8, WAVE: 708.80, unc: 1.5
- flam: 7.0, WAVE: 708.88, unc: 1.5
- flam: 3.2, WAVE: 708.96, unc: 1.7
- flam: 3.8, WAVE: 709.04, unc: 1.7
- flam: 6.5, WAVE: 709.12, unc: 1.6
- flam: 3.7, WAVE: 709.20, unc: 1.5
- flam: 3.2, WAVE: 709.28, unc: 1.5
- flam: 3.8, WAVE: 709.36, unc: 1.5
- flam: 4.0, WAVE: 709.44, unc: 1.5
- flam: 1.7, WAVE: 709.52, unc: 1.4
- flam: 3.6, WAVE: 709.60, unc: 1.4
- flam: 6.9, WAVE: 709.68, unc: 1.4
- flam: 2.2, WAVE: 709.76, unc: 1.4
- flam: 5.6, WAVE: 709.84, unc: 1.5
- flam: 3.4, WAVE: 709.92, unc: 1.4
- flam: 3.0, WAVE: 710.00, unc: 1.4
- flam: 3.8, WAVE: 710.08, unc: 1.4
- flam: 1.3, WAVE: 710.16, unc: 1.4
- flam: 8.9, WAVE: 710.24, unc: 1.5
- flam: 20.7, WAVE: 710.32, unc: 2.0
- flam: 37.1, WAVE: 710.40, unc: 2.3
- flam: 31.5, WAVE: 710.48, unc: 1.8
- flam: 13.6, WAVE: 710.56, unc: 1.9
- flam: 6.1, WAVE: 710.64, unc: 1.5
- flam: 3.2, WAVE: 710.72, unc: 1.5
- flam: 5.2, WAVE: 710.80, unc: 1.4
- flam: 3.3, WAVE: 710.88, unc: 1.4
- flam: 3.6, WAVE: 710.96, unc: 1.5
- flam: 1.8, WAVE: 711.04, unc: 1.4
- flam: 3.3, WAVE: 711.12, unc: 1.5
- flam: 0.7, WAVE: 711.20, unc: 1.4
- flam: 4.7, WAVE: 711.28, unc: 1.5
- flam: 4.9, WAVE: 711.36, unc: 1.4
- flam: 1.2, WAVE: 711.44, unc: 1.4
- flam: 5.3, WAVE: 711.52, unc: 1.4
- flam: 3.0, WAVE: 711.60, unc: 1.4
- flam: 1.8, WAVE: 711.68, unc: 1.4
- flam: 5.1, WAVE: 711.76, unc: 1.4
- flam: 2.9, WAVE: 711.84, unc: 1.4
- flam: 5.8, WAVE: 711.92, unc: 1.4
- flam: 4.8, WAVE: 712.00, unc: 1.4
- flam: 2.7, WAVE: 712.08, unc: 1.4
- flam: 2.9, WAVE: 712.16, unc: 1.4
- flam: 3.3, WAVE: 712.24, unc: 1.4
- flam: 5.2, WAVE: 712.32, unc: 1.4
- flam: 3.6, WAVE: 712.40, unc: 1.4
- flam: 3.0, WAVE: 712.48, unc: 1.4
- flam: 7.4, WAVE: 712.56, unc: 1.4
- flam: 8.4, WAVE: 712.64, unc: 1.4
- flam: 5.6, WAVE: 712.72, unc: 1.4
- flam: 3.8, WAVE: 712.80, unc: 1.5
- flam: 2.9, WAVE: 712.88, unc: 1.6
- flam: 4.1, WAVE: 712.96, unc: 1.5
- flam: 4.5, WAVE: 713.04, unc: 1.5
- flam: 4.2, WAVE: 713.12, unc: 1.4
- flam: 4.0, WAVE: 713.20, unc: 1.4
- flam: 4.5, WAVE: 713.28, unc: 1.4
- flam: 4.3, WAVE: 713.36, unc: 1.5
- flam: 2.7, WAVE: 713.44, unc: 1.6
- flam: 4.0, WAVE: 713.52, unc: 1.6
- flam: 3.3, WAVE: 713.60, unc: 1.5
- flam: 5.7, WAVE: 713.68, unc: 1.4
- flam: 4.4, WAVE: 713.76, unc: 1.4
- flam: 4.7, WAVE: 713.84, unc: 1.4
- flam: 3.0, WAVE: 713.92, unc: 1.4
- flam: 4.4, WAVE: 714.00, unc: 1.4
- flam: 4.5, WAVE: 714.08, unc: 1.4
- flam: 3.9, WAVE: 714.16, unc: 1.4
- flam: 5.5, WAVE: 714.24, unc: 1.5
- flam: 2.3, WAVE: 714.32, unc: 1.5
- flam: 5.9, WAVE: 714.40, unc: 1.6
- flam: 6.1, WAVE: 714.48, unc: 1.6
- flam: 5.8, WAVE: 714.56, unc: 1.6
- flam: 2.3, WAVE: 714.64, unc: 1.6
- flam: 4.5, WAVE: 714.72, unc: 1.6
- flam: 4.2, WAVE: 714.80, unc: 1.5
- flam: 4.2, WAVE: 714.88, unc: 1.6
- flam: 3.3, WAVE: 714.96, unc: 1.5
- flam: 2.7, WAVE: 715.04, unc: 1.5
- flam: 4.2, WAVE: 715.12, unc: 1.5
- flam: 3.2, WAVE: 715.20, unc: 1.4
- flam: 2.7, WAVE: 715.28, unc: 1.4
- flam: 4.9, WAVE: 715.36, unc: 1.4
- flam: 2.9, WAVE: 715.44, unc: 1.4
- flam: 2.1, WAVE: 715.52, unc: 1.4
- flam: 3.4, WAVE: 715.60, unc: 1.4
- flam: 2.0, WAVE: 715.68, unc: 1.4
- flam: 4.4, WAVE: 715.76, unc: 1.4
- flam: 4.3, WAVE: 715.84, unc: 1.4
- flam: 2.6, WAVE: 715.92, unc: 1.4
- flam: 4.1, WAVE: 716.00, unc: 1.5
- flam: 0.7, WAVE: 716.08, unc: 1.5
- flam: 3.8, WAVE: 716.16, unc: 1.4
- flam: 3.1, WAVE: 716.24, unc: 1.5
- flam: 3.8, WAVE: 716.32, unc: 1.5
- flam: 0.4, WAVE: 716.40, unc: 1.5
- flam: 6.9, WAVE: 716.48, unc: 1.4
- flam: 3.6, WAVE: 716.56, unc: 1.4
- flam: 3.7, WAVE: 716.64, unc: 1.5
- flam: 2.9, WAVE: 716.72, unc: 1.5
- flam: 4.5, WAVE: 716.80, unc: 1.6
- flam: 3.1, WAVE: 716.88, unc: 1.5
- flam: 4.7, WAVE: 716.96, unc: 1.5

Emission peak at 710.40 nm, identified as Halpha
